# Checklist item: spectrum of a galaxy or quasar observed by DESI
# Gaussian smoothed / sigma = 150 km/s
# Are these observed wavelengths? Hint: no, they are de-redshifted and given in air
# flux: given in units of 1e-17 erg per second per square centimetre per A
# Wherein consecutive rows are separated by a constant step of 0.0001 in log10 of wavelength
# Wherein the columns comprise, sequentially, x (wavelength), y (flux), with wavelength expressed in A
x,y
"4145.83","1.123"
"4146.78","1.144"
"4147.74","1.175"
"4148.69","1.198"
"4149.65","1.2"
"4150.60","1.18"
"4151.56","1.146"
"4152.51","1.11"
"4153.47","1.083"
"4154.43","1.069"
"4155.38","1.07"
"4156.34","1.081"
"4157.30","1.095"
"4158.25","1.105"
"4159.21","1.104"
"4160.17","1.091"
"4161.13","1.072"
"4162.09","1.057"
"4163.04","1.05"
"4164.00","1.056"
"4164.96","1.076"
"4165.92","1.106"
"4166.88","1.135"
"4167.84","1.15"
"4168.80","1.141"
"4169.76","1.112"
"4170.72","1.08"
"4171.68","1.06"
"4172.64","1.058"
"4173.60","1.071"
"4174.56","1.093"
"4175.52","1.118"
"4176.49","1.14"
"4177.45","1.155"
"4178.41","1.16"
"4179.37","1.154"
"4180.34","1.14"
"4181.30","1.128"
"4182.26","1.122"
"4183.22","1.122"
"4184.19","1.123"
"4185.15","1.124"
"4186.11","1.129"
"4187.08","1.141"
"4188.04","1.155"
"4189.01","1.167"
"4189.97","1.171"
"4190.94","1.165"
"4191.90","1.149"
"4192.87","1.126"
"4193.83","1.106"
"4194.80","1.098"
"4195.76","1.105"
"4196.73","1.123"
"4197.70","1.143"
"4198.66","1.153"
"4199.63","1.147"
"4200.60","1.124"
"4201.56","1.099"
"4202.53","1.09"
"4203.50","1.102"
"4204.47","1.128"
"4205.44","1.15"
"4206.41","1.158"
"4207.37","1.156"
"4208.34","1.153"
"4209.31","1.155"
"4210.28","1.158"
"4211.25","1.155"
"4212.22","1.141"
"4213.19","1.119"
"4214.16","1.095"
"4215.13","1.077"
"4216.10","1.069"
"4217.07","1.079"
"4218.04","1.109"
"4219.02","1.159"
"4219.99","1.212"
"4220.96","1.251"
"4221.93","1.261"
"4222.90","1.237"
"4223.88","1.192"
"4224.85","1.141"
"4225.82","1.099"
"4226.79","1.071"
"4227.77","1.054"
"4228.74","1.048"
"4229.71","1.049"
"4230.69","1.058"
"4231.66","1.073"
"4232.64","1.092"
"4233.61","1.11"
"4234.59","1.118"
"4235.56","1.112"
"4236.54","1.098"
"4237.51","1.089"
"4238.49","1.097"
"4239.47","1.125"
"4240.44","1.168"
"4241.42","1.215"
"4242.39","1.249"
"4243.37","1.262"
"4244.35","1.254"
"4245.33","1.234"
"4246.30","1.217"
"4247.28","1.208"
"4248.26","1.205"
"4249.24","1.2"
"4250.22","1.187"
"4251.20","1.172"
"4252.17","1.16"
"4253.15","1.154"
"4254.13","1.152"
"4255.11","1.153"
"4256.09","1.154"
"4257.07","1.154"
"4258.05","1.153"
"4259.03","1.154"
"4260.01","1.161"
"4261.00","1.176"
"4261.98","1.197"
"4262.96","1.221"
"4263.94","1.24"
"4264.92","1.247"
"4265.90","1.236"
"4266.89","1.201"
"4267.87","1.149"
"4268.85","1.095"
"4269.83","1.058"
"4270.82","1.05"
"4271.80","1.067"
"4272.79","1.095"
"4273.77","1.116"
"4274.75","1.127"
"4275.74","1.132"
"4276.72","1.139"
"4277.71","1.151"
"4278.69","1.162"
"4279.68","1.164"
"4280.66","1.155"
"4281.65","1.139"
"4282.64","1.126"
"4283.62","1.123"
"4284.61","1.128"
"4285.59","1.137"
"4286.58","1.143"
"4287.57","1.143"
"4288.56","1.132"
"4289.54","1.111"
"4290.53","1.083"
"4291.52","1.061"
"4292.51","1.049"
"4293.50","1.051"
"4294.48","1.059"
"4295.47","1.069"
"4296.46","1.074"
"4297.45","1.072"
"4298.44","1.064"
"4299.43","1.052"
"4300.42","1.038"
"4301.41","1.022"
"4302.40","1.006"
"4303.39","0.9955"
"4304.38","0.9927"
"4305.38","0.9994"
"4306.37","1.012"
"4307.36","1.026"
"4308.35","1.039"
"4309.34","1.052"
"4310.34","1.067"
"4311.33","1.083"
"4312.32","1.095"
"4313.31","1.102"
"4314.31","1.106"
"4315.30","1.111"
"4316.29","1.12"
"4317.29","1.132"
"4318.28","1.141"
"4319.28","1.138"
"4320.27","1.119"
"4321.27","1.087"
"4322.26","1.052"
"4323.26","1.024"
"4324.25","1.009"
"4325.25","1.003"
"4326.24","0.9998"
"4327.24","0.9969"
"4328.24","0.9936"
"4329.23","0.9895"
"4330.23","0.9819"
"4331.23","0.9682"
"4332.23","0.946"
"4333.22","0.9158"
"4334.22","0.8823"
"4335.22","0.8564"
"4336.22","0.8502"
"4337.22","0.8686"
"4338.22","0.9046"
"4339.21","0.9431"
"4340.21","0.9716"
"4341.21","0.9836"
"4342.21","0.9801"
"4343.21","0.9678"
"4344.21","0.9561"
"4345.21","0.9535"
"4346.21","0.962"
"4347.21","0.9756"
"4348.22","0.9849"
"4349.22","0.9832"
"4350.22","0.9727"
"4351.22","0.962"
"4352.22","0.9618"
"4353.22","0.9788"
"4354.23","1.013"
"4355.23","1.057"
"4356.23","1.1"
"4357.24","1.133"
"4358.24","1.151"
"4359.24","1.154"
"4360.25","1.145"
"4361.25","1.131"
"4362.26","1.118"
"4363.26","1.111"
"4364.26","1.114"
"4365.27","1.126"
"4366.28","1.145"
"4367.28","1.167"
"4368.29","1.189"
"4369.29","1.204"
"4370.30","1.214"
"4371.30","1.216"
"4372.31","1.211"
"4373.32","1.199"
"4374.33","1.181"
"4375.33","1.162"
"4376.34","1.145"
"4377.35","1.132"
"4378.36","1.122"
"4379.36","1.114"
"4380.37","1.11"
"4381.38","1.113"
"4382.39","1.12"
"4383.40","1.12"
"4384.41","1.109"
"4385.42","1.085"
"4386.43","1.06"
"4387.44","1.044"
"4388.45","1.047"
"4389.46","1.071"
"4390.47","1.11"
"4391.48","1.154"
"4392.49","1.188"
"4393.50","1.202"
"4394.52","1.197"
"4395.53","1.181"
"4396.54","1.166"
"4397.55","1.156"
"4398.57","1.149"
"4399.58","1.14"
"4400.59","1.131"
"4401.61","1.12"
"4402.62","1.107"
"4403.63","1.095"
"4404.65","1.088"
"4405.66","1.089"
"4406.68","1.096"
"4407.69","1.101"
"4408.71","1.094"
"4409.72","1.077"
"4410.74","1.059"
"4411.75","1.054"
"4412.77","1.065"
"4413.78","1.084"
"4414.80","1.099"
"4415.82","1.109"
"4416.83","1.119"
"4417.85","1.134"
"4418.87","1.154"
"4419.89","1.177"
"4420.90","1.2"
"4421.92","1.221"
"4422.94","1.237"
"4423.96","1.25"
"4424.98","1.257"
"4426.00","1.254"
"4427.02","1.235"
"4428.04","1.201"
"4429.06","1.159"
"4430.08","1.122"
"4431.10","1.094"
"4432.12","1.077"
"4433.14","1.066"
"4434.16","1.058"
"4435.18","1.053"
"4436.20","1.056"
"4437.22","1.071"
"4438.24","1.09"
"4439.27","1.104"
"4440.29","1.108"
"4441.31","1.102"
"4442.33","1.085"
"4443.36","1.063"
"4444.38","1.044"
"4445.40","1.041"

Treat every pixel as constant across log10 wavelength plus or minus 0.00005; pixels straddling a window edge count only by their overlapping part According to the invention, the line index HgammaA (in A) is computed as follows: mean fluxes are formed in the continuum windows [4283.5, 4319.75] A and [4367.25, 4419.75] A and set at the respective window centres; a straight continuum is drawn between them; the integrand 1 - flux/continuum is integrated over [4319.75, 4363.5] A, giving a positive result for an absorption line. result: 3.86 A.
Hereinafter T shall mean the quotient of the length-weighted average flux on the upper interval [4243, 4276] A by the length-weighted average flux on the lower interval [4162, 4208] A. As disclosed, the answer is 1.0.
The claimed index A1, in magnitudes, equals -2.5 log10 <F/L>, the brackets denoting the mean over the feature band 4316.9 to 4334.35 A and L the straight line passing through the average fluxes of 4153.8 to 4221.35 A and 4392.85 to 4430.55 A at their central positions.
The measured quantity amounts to 0.113 mag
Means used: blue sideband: 1.12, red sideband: 1.15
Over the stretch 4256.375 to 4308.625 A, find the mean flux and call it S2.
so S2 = 1.11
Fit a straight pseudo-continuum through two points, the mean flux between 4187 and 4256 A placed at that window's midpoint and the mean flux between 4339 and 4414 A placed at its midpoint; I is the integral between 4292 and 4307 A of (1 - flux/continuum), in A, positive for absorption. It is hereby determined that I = 1.1 A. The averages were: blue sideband 1.14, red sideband 1.1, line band 1.04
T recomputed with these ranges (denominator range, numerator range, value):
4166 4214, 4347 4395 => 0.98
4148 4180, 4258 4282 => 1.04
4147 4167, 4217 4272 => 1.04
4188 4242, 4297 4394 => 0.94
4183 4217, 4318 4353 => 0.87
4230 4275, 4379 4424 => 0.97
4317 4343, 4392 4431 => 1.16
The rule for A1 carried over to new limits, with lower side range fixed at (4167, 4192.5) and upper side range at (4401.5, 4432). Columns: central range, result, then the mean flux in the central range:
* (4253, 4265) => -0.04 mag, 1.18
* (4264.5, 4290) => 0.00 mag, 1.14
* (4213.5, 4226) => -0.02 mag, 1.15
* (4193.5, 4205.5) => 0.01 mag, 1.12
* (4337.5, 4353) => 0.18 mag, 0.964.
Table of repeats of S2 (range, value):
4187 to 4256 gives 1.14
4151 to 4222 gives 1.12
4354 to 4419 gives 1.13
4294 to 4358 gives 1.02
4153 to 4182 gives 1.1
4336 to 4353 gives 0.954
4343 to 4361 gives 1.03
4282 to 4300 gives 1.09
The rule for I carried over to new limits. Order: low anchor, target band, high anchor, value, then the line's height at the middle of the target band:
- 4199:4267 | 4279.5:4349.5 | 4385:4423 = 6.3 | 1.14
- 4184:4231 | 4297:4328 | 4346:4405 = 1.8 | 1.12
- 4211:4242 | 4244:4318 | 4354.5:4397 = 0.6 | 1.13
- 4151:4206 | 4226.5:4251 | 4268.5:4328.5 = -1.1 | 1.1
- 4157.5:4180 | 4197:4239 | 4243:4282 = 0.4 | 1.14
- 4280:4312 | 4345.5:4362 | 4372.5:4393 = 0.9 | 1.1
